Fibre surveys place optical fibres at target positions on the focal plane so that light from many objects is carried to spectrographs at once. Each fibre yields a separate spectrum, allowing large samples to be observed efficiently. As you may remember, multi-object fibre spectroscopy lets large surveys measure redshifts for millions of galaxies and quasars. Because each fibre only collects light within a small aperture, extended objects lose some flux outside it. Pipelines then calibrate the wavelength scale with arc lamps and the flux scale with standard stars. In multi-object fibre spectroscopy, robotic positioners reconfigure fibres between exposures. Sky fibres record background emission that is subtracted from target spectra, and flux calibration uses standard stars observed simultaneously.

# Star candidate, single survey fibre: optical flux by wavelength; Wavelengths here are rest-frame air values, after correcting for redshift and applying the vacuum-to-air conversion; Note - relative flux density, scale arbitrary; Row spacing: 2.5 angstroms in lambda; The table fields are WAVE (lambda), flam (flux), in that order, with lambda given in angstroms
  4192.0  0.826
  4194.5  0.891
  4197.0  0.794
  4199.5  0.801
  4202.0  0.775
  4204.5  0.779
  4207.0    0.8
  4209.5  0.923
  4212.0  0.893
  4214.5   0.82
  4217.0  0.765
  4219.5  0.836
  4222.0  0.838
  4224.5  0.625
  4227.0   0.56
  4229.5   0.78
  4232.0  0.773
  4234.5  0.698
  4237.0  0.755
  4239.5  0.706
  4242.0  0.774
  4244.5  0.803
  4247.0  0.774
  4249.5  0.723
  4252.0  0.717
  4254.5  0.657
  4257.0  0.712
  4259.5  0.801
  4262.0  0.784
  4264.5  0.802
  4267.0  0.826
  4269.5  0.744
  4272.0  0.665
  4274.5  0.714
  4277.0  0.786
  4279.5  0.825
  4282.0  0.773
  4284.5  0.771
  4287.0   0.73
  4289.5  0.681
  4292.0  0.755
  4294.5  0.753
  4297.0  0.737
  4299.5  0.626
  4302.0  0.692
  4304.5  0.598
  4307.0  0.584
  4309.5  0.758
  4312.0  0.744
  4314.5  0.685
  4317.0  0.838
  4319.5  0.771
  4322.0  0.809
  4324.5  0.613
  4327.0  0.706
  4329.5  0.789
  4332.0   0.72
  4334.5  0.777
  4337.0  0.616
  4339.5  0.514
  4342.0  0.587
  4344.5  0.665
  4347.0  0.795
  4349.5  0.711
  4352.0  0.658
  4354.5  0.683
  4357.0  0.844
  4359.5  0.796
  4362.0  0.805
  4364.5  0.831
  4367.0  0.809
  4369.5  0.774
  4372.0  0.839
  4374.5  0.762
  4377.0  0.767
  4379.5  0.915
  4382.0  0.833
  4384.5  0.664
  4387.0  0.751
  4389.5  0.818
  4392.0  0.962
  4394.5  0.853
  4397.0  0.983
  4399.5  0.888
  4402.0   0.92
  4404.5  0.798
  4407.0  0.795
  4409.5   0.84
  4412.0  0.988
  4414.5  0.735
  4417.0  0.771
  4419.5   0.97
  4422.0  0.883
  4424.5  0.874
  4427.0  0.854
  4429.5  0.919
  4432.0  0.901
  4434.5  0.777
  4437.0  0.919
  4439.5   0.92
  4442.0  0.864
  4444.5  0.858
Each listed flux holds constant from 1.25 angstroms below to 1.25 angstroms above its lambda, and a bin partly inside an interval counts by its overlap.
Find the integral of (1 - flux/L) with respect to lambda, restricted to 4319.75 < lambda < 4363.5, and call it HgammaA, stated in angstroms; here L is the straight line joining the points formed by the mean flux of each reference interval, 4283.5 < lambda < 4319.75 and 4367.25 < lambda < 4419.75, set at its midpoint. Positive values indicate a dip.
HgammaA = 3.1 angstroms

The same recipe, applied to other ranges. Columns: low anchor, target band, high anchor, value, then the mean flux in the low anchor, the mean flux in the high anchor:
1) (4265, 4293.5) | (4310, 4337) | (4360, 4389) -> 1.2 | 0.753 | 0.796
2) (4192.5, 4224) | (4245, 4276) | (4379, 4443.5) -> 3.2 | 0.821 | 0.861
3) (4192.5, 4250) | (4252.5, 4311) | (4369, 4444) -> 5.3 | 0.779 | 0.852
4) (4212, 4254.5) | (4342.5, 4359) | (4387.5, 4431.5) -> 2.1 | 0.748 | 0.872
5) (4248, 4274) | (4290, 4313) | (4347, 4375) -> 1.9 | 0.743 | 0.775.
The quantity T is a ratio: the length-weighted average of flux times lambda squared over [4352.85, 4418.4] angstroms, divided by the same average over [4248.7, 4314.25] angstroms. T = 1.19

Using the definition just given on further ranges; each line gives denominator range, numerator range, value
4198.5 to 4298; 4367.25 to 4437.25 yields 1.20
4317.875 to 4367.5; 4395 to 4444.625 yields 1.25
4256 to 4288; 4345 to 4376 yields 1.05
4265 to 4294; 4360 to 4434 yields 1.18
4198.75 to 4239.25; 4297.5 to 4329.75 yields 0.95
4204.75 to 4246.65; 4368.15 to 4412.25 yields 1.17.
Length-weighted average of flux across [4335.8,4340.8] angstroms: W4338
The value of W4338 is 0.565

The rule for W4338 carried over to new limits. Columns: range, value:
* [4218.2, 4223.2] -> 0.836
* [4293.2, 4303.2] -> 0.702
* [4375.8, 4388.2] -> 0.786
